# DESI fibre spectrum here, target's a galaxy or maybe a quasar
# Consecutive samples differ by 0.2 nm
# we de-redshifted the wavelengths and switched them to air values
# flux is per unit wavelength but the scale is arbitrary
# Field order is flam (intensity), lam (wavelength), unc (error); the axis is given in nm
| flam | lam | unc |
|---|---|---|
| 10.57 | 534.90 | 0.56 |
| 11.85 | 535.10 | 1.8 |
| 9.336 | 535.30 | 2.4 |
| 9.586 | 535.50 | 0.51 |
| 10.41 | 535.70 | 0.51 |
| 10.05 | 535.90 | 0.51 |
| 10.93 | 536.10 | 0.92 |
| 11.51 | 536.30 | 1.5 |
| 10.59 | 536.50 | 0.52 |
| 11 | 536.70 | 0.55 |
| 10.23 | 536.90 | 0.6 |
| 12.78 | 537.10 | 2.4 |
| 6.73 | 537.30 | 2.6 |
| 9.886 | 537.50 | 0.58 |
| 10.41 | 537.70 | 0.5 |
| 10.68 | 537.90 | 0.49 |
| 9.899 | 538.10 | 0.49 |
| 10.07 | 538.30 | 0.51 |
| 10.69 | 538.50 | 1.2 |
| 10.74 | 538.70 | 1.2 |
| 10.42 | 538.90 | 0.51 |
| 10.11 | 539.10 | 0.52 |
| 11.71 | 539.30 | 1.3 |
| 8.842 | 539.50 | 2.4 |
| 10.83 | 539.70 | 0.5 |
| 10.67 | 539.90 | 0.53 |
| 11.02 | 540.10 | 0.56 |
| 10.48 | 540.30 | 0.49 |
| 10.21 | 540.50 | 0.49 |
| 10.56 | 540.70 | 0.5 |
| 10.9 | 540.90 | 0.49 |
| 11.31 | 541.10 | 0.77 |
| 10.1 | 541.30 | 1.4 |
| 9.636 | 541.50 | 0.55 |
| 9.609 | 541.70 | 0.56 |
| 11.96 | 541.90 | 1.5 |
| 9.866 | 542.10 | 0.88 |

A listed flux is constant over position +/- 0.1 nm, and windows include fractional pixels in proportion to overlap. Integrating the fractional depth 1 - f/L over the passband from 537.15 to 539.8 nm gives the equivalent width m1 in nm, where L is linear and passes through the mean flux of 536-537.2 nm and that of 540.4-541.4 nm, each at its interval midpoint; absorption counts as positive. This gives 0.193 nm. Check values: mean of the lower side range 11.2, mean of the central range 10.1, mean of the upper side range 10.6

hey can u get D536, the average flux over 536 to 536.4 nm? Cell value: 11.2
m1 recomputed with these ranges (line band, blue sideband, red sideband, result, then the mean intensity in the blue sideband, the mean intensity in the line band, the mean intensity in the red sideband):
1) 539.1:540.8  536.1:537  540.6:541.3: 0.047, 10.8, 10.5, 10.8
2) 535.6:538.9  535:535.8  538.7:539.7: -0.026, 10.3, 10.4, 10.4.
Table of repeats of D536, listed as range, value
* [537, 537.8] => 9.95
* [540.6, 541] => 10.7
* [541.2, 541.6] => 9.87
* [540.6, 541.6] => 10.5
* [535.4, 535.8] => 10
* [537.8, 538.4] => 10.2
